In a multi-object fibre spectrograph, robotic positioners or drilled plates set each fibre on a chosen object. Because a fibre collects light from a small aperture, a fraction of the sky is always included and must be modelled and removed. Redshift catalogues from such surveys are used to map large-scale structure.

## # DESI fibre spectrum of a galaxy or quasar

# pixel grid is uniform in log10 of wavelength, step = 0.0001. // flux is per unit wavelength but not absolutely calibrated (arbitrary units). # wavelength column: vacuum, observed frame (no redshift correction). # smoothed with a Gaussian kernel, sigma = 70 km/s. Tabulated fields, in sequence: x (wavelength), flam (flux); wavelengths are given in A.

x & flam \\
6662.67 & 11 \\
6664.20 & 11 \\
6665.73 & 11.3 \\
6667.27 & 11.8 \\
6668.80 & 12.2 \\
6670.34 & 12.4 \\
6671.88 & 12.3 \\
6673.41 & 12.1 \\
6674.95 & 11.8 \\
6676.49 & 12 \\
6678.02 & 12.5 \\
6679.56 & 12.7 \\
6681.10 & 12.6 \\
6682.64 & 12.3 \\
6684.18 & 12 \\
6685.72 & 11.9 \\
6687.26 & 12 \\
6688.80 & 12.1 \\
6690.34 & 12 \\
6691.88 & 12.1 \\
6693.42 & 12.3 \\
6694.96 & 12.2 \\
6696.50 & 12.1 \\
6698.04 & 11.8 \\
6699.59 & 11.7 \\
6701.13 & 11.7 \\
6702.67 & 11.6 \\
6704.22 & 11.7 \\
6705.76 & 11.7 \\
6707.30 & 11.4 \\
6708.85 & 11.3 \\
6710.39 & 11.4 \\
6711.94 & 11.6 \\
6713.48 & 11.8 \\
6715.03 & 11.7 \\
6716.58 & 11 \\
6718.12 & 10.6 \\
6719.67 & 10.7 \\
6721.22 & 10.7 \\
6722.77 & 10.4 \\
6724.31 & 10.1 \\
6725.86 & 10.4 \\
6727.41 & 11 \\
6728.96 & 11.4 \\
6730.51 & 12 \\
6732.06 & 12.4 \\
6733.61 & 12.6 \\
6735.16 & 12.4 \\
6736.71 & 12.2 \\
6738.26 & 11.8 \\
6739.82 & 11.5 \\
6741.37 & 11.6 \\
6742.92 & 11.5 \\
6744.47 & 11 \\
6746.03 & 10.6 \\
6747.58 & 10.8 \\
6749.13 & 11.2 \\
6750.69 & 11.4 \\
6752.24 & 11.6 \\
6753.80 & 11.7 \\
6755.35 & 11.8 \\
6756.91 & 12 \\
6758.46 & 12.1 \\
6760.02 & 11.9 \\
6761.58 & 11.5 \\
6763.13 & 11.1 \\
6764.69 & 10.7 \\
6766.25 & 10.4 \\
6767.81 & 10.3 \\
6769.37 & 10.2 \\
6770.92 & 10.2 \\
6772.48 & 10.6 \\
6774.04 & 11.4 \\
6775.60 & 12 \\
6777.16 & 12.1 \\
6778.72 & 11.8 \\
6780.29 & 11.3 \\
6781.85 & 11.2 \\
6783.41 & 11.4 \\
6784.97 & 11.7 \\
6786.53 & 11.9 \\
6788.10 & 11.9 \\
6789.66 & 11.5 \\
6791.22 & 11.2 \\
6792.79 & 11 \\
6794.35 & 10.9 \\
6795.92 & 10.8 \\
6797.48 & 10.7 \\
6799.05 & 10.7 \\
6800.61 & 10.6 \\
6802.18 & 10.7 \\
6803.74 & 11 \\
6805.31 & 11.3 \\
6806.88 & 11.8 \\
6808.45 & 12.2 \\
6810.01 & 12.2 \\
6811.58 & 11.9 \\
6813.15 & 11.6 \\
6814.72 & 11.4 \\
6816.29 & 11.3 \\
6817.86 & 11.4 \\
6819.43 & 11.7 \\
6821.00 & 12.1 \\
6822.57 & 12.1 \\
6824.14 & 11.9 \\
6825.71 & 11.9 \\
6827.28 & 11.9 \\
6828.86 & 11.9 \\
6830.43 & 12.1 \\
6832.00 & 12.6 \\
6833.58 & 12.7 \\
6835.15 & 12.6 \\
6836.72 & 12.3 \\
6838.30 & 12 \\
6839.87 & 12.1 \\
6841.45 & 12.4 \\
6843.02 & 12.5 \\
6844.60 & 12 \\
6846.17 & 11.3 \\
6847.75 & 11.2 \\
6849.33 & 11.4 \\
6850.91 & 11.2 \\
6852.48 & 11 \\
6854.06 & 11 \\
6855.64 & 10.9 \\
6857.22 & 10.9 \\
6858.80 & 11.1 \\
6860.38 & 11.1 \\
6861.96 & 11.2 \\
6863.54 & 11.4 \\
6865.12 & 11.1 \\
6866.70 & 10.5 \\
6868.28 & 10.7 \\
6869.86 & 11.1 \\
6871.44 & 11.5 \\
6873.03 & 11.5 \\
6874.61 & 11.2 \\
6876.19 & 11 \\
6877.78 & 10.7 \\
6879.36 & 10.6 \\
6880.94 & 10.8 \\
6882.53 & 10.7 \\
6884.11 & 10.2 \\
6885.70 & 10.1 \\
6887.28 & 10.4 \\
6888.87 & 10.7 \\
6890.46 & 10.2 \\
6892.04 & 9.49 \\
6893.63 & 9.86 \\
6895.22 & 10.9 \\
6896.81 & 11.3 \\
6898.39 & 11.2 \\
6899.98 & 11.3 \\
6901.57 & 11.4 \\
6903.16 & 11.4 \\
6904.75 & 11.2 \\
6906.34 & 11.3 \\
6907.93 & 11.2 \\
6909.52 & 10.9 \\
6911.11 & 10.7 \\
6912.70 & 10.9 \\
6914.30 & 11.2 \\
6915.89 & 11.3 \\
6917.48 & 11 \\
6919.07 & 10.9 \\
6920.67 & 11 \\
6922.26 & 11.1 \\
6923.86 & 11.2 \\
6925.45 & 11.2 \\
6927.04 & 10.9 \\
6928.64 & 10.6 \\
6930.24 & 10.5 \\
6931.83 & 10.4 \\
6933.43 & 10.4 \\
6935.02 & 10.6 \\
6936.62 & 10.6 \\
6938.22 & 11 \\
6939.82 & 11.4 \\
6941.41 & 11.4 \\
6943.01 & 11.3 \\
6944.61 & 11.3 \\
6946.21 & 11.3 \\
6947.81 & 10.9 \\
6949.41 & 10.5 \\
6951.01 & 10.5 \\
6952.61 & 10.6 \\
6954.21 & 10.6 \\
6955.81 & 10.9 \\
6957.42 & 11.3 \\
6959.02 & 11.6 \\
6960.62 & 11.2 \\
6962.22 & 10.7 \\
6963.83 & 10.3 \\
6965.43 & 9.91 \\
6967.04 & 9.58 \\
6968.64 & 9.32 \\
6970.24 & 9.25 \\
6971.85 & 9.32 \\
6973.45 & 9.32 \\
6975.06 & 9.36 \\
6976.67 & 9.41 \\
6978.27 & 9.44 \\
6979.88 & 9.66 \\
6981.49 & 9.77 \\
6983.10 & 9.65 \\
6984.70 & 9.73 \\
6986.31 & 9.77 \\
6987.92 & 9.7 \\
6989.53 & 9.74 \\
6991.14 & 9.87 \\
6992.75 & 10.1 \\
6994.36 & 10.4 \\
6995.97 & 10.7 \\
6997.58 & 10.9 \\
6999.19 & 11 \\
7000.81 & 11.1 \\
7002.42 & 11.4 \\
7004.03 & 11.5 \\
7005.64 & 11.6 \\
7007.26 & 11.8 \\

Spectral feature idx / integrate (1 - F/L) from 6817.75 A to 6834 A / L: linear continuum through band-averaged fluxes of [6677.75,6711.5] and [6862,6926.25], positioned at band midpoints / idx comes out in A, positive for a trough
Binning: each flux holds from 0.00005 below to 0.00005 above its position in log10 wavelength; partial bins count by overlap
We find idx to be -1.1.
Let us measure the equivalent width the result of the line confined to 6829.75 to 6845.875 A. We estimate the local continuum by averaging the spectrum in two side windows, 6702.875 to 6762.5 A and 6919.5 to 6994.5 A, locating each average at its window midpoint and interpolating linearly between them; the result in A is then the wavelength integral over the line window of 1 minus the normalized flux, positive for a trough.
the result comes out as -2.0 A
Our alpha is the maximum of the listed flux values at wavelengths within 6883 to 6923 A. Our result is 11.4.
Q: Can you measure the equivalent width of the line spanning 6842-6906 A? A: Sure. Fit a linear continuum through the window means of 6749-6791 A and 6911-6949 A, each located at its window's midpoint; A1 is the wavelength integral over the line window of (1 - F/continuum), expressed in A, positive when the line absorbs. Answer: 0.7 A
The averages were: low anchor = 11.4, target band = 11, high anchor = 11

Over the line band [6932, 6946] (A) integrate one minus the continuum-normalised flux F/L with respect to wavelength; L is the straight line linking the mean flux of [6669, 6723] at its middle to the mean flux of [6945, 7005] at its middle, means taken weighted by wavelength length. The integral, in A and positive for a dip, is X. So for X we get -0.7 A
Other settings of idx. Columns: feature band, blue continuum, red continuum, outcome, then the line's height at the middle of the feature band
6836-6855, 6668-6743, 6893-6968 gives -0.79 A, 11.2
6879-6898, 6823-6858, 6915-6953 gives 1.51 A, 11.4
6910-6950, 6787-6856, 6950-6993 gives -1.85 A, 10.5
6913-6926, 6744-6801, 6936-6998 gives -0.70 A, 10.5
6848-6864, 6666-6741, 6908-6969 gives 0.05 A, 11.2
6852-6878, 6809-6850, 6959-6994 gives 0.84 A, 11.4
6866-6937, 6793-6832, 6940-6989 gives -0.40 A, 10.8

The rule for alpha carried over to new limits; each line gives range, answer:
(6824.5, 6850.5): 12.7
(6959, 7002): 11.6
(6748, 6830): 12.2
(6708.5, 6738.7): 12.6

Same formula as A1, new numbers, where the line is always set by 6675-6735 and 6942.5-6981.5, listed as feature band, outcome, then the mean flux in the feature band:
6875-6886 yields 0.11 A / 10.6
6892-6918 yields -1.02 A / 11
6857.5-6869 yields -0.20 A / 11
